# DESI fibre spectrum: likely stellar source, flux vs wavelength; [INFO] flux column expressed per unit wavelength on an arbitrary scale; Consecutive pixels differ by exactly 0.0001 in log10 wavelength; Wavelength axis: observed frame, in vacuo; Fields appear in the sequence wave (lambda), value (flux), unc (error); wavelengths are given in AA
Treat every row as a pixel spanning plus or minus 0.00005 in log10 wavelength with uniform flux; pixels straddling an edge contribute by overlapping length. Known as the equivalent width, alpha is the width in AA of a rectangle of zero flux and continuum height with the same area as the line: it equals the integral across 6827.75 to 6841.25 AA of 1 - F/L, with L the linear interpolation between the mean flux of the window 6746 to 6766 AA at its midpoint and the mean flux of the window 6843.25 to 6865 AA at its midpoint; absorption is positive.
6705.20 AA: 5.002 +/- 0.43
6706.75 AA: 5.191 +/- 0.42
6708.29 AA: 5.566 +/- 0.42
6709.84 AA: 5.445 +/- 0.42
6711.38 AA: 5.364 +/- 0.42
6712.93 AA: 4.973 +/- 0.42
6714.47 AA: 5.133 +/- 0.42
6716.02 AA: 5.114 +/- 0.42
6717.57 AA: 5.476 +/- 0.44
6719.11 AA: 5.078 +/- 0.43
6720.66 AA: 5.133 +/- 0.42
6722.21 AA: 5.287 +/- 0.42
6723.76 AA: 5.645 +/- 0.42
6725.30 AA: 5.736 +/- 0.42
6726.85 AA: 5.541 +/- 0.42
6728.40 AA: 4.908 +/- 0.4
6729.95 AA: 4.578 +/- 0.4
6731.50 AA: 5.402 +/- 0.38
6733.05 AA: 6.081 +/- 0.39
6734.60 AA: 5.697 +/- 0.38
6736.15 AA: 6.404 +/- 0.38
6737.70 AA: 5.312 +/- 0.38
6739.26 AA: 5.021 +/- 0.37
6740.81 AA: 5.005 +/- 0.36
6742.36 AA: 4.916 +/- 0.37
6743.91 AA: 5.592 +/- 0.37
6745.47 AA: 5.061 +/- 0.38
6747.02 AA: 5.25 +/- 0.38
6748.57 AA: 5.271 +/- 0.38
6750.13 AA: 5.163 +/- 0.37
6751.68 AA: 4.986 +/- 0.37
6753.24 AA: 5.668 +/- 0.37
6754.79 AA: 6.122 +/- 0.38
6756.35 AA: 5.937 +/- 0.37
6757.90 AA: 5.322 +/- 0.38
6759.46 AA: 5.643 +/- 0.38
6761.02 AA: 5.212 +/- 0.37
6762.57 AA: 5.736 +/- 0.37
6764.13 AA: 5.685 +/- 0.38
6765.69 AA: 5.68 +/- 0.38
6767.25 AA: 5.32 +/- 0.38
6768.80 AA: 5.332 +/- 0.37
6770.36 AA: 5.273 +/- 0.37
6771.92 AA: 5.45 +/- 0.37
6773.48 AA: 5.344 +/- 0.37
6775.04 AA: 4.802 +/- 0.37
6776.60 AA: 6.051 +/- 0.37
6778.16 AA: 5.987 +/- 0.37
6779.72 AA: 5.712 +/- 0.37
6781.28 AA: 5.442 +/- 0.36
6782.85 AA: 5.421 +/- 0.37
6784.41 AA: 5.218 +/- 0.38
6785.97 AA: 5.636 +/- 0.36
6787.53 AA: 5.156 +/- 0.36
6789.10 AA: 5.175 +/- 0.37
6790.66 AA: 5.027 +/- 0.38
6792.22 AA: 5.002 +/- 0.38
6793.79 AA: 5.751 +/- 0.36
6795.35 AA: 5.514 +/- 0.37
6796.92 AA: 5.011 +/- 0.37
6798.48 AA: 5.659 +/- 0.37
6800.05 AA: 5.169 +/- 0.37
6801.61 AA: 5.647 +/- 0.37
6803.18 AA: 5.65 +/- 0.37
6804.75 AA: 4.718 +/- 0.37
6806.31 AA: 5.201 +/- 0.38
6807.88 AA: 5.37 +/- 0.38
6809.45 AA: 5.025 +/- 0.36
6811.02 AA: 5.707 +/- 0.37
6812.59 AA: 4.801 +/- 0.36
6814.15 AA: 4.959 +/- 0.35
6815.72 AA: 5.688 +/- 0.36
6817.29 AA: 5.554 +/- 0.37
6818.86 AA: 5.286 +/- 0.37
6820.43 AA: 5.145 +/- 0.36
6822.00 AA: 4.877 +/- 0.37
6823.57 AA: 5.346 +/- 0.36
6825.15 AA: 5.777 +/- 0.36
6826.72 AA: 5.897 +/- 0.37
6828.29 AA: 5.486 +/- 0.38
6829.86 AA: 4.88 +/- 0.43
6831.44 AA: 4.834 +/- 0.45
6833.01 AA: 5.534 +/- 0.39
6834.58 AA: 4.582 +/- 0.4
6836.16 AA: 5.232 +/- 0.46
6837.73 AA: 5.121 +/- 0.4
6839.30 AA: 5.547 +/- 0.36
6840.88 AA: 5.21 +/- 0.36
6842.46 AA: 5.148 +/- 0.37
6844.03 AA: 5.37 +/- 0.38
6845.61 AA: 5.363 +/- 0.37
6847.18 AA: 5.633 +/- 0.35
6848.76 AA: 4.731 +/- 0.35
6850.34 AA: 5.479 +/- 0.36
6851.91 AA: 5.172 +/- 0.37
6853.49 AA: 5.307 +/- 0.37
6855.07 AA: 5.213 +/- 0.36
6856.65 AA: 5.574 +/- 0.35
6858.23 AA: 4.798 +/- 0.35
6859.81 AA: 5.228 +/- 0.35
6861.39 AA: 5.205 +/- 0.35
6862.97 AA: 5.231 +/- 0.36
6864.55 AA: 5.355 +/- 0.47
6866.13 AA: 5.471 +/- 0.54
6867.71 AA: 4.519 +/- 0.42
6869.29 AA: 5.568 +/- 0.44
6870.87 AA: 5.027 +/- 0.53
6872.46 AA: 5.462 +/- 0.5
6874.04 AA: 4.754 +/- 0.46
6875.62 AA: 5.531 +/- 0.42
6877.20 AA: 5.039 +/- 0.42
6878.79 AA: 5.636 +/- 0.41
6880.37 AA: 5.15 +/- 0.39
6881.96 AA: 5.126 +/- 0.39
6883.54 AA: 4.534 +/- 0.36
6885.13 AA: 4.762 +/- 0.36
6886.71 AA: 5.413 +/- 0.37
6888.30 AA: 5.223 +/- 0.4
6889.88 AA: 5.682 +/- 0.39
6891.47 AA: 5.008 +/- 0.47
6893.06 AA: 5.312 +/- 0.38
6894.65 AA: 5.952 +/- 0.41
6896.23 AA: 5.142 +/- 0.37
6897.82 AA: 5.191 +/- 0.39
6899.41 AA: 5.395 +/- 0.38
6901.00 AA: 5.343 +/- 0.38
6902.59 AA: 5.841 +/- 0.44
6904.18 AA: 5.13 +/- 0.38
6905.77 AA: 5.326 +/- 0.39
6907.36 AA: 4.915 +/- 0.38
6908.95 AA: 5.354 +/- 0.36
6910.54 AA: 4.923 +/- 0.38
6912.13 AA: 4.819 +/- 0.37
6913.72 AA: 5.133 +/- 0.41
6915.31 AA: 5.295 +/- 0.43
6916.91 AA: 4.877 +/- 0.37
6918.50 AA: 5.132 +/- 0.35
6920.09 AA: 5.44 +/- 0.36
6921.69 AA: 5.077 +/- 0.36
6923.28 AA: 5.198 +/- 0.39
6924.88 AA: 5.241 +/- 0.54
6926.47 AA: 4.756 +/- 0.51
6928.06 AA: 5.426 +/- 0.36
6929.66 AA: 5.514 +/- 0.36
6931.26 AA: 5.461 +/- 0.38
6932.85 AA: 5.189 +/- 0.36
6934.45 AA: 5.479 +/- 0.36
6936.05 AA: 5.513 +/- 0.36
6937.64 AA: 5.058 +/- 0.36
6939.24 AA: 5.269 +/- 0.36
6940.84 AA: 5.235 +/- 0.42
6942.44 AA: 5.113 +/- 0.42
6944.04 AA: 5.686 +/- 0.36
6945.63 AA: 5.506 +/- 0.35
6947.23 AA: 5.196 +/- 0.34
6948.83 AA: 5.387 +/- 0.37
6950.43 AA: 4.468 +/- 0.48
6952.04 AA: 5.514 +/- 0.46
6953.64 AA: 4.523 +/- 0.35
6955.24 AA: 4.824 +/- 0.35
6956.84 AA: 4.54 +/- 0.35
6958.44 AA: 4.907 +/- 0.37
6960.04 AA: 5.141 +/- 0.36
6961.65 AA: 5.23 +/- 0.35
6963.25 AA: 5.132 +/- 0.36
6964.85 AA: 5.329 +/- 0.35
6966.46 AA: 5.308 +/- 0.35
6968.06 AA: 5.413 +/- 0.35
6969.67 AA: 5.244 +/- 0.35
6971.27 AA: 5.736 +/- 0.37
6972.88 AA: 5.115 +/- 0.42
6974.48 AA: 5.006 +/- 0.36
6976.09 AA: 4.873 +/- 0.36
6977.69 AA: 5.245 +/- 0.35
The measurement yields 0.4 AA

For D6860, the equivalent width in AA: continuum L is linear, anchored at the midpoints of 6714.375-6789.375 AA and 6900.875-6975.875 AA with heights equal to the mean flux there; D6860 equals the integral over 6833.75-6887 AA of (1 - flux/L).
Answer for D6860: 1.0 AA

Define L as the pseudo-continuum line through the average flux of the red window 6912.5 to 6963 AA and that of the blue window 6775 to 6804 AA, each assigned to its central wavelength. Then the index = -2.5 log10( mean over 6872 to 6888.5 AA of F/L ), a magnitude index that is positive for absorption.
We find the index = 0.03 mag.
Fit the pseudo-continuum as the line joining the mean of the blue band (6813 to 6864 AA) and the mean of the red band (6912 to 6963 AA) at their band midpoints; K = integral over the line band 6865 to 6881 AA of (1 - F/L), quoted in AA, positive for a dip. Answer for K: 0.0 AA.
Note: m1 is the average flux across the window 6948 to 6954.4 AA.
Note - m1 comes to 4.97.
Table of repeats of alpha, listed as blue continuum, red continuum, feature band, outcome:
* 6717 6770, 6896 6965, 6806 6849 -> 0.36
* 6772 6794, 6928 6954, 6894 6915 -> 0.16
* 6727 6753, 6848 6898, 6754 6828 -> -2.04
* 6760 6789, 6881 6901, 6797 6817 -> 0.38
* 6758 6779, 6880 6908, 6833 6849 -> 0.38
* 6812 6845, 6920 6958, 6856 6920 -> 0.07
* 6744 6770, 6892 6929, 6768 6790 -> 0.01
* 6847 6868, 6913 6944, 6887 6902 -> -0.41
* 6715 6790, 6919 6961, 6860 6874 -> 0.18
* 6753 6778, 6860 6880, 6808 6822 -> 0.37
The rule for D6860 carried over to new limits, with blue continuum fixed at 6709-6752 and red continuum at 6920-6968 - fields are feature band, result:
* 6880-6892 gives 0.2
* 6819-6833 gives -0.1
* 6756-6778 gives -0.8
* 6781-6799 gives -0.2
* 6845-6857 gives -0.1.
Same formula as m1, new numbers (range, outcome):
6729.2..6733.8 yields 5.35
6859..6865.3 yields 5.25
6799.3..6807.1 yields 5.28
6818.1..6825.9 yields 5.28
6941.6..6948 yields 5.38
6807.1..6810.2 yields 5.2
